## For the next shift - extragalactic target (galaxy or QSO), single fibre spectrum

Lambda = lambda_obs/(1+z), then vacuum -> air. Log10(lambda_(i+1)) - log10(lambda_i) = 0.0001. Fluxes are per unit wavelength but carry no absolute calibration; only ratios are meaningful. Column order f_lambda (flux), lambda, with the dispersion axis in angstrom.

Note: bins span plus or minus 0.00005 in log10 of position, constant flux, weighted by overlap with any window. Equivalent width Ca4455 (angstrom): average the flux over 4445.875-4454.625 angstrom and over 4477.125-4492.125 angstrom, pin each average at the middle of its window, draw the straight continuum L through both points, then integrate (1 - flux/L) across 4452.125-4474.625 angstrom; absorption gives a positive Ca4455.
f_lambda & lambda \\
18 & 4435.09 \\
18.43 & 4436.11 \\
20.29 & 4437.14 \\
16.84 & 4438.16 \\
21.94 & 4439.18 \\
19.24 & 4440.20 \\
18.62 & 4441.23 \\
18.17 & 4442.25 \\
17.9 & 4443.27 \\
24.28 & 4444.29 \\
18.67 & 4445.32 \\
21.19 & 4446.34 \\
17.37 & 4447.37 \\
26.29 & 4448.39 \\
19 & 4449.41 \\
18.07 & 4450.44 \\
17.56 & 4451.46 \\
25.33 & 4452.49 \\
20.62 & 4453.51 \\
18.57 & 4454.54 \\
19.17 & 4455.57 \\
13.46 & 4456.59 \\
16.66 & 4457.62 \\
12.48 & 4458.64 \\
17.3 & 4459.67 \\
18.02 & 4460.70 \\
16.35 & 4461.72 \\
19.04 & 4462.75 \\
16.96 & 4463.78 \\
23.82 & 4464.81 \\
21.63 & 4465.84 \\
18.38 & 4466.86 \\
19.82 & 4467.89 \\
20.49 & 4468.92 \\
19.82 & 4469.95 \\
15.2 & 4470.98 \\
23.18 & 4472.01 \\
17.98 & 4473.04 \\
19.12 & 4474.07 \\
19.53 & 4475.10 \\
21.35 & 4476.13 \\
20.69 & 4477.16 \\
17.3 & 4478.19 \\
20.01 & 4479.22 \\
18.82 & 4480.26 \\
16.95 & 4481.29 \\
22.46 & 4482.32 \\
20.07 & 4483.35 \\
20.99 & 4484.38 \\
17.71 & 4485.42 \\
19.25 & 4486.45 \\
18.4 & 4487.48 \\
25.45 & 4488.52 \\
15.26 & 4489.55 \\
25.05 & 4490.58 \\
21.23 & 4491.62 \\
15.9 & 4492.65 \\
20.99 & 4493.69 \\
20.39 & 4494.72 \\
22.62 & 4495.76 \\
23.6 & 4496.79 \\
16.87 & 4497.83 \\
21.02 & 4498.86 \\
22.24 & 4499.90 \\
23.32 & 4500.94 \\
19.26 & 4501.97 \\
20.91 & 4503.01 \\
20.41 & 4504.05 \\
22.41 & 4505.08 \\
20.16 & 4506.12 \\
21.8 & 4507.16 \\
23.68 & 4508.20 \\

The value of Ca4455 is 1.7 angstrom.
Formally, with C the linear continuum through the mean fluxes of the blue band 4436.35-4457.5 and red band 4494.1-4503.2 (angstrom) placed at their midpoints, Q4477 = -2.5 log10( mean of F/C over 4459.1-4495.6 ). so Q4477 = 0.05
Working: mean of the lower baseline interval 19.6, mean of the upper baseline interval 21.1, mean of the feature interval 19.6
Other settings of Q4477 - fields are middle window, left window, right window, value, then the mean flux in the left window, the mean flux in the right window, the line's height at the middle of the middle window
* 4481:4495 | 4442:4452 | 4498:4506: 0.04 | 19.9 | 21.1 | 20.8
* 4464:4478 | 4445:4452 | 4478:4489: -0.01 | 19.8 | 19.8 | 19.8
